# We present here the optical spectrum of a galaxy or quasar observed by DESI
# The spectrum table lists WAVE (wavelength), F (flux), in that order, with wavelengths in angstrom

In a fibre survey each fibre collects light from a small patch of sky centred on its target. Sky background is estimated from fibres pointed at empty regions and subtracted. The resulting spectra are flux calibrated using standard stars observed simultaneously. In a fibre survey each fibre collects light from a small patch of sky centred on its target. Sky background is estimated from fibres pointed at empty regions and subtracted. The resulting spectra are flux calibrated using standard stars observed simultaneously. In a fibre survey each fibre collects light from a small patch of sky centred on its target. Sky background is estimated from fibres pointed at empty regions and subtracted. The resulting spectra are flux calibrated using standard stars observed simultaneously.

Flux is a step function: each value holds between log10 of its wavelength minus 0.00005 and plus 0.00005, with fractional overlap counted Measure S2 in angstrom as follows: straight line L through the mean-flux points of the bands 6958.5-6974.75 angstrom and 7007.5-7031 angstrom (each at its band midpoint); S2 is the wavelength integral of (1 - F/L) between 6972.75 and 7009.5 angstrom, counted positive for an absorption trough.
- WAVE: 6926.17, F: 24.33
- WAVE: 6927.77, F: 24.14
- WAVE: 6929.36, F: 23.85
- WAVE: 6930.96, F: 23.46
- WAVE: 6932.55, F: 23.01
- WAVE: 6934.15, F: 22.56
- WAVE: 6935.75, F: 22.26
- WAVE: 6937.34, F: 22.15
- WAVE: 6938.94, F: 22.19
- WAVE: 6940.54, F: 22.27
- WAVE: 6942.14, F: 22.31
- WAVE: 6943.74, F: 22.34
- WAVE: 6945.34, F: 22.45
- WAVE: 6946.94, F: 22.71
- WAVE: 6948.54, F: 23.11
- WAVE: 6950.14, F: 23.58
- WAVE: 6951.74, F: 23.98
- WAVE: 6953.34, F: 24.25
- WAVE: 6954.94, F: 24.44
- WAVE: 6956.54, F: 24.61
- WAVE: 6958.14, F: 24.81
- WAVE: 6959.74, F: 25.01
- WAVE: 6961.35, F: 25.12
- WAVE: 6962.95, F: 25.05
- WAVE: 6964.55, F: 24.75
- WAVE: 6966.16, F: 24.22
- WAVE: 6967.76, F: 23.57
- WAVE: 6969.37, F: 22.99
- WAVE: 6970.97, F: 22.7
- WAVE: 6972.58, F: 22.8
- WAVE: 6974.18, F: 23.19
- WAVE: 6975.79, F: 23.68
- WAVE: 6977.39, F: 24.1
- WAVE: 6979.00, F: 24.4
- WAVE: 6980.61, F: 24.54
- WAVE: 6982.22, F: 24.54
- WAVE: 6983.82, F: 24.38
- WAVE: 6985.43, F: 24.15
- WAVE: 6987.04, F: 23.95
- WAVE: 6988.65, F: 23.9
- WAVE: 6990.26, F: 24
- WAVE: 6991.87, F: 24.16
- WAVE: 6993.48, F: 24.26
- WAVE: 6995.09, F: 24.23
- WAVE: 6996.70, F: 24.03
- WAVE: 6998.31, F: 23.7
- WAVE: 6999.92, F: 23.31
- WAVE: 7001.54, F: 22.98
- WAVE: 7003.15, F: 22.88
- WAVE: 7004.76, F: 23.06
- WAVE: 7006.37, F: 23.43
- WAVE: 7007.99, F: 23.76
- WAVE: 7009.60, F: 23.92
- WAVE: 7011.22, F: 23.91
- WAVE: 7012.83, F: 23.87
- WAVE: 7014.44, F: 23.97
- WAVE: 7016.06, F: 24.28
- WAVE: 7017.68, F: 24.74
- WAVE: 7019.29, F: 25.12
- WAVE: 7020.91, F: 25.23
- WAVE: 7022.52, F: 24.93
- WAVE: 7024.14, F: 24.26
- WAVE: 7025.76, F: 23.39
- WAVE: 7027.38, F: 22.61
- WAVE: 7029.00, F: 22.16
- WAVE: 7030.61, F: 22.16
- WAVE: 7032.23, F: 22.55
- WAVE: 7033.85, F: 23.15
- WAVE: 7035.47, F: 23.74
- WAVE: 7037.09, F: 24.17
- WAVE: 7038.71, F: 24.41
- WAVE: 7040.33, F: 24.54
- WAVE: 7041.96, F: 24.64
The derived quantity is 0.2 angstrom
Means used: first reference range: 24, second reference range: 23.9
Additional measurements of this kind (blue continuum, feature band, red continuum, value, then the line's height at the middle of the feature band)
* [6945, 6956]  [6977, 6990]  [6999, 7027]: -0.3 angstrom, 23.8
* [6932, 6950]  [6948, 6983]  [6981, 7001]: -1.2 angstrom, 23.3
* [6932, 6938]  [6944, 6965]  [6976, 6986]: -0.7 angstrom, 23.3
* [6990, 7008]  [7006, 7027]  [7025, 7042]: -0.6 angstrom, 23.5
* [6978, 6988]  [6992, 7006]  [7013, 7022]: 0.5 angstrom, 24.5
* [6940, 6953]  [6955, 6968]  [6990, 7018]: -0.9 angstrom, 23.1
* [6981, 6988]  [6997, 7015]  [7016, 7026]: 0.7 angstrom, 24.5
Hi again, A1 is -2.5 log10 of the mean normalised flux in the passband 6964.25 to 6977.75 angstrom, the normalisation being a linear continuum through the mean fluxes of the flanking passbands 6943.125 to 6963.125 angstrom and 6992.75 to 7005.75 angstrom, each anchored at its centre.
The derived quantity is 0.01 mag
